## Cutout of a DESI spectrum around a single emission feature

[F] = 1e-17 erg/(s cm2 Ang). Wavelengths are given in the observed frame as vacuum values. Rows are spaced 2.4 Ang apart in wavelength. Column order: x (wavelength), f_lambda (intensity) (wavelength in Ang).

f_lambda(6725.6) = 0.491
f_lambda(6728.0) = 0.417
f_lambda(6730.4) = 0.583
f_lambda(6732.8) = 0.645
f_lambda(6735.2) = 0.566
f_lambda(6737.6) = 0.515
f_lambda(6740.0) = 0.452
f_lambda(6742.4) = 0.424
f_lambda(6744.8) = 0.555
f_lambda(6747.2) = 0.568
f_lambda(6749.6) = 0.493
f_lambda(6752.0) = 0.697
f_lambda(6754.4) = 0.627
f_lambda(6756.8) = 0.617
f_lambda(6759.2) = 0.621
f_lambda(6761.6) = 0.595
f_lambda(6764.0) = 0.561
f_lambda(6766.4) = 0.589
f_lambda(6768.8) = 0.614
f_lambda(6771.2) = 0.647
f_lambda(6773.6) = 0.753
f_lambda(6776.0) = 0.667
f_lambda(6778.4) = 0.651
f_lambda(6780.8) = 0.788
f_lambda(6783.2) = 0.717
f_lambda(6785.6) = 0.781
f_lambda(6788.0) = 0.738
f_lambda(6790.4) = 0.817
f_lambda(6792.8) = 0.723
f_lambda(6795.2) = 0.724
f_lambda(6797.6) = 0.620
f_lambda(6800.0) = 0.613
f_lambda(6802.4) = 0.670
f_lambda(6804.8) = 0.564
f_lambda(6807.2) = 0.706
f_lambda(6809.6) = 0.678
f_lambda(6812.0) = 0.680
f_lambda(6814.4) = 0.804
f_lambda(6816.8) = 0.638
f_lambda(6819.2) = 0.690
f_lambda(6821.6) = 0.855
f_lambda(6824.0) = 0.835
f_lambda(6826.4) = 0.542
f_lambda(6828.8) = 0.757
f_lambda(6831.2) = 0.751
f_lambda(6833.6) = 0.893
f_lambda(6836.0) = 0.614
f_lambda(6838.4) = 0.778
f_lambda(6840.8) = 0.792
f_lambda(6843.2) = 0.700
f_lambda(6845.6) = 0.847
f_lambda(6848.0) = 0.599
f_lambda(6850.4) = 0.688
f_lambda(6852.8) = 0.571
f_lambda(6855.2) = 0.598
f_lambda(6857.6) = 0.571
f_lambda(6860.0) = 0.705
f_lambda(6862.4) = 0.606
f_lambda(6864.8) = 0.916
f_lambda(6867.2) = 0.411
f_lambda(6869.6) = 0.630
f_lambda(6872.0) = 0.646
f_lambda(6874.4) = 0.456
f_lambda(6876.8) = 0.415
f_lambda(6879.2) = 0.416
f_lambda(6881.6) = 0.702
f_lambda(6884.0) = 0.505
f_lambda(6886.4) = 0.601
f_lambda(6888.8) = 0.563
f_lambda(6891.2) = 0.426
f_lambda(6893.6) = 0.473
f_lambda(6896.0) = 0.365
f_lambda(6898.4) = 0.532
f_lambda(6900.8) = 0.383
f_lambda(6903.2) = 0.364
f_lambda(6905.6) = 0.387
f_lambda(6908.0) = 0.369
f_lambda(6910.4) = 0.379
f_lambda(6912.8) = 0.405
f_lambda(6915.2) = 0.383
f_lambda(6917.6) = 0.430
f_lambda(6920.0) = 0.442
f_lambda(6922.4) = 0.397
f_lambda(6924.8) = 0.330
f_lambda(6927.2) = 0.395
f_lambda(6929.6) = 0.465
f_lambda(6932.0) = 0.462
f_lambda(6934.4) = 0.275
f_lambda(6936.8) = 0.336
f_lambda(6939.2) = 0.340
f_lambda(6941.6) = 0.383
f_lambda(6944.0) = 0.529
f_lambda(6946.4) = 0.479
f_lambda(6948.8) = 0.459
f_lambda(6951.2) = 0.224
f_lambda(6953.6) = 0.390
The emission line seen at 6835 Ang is C III]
